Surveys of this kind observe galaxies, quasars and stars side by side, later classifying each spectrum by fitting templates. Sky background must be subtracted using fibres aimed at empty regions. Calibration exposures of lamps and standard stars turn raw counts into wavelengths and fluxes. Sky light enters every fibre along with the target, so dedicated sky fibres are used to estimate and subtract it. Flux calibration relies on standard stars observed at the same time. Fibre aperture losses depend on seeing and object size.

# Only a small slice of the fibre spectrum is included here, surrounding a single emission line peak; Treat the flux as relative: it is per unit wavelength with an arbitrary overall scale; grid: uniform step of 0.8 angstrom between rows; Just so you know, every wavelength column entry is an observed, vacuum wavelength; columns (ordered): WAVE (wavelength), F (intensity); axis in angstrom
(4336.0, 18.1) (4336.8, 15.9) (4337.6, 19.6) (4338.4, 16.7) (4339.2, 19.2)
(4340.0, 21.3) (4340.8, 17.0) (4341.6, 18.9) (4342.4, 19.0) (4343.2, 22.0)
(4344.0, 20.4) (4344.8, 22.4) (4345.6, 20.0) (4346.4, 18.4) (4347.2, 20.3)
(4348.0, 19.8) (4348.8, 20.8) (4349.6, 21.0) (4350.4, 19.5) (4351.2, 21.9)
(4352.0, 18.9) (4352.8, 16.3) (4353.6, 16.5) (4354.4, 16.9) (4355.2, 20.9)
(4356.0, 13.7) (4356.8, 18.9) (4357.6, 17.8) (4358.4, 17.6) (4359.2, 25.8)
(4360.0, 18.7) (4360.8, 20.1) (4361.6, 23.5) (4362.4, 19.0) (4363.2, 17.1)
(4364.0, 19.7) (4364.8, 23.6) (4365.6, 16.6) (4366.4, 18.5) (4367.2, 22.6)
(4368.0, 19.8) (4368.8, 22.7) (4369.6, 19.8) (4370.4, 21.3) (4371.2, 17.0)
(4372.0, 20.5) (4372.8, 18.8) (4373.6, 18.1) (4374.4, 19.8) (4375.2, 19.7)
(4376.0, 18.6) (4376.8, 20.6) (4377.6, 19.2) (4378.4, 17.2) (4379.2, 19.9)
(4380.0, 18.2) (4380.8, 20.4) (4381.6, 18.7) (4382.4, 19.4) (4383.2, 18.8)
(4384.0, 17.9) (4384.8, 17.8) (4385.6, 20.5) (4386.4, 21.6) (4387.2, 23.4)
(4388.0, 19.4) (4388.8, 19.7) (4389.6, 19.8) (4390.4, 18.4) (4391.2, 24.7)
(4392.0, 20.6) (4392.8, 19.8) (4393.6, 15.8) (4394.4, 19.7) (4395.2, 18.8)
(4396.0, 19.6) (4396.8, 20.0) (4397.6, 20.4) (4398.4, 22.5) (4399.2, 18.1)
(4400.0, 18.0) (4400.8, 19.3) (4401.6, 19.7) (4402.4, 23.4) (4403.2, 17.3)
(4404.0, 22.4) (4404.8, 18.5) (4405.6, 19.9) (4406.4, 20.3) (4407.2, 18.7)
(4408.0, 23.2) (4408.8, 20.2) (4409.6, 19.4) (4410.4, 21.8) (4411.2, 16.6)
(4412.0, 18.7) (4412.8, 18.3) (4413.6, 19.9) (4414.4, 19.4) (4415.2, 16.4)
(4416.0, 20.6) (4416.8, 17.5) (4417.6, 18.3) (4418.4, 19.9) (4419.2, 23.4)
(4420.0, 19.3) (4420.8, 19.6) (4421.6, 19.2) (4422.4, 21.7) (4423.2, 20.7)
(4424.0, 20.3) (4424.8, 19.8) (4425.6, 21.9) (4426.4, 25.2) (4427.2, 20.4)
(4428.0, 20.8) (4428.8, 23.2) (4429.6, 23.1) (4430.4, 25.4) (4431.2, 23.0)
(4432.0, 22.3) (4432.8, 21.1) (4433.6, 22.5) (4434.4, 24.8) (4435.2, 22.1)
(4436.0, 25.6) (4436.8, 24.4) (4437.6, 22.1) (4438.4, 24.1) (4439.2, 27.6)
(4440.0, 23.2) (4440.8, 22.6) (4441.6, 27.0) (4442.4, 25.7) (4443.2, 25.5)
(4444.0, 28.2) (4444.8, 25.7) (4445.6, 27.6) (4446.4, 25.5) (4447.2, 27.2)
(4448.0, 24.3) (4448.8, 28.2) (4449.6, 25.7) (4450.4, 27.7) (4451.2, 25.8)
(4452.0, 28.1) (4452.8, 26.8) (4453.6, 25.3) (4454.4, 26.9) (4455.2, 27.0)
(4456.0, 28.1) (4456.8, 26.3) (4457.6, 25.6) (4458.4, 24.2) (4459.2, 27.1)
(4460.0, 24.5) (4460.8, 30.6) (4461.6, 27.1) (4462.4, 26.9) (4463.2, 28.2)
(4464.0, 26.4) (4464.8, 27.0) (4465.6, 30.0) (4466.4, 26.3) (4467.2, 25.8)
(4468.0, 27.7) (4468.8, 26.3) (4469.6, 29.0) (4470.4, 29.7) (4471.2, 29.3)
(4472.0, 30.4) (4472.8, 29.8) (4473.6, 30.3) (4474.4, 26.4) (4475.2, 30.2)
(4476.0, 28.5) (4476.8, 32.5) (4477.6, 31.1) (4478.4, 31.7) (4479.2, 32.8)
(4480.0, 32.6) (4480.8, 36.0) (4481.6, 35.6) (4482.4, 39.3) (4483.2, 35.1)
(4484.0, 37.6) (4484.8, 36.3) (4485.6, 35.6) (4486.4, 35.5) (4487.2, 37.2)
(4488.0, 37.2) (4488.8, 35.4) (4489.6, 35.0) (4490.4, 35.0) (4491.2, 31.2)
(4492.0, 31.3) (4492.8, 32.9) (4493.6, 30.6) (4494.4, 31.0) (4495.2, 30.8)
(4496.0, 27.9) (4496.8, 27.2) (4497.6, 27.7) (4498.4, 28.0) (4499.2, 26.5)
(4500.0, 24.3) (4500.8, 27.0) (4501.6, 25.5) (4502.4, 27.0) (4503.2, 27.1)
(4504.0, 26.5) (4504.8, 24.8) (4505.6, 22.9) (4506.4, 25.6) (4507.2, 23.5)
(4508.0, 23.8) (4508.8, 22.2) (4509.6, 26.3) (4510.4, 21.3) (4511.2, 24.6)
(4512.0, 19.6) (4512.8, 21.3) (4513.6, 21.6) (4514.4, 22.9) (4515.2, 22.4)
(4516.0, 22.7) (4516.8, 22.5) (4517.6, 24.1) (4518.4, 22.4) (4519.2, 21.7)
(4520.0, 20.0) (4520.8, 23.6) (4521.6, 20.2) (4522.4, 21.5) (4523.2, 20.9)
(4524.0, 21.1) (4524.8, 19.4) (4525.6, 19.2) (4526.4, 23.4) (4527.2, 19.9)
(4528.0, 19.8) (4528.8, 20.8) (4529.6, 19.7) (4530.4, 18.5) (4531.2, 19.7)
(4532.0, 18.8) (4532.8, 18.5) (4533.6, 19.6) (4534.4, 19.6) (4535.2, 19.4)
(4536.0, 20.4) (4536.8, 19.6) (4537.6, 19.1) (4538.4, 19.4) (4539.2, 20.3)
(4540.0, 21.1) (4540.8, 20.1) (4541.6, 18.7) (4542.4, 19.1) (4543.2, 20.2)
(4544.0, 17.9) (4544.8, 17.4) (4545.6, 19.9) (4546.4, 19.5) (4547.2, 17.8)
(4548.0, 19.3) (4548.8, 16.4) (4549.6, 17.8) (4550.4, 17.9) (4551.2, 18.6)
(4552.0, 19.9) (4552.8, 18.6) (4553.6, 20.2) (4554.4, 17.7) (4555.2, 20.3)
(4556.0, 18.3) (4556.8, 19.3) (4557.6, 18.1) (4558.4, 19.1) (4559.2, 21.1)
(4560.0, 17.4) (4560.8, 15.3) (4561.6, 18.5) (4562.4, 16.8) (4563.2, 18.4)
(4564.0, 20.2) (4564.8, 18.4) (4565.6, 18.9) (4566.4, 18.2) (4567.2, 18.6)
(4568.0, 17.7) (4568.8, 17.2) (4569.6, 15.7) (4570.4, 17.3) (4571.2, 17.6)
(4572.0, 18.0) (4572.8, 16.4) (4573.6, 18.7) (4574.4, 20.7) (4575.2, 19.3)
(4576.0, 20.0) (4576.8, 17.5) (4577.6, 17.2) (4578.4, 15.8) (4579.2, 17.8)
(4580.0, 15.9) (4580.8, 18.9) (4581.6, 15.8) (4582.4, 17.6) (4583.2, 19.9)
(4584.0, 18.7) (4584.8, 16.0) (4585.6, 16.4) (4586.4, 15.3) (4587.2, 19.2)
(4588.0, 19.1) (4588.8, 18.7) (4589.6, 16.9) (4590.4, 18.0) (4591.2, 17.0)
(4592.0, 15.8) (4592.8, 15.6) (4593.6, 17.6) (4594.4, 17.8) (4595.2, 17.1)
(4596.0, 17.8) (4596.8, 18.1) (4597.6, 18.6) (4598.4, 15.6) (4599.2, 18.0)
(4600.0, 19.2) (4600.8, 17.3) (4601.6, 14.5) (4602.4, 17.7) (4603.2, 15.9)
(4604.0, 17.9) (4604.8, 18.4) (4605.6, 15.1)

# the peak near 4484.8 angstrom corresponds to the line C III] 1909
